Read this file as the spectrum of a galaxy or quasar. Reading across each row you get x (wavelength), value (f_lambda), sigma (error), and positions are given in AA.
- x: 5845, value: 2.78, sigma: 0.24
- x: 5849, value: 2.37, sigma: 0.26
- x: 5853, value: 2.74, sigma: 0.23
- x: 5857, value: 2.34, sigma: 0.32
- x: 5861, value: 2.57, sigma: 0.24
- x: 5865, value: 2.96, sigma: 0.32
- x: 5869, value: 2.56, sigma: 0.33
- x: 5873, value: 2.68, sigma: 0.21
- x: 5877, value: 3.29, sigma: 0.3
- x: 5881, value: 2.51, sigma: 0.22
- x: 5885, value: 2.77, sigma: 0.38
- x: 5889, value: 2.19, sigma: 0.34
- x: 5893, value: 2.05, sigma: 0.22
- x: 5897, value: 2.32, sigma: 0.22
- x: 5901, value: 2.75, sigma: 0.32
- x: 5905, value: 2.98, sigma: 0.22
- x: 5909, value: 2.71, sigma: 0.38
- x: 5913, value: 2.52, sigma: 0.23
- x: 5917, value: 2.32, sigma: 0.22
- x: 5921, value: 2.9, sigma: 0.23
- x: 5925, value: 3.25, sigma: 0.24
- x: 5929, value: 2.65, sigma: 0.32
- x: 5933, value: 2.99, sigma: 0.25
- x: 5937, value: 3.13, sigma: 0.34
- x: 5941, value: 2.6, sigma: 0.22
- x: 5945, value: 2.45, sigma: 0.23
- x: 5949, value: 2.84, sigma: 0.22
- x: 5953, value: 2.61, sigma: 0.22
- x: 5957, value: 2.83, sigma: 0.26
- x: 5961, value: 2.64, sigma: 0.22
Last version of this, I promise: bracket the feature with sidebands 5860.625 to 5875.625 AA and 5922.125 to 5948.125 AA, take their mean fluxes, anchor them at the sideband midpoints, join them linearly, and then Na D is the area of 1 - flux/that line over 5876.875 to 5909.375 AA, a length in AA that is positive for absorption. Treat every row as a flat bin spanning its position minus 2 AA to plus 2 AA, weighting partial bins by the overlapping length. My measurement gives 2.3 AA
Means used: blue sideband 2.73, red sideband 2.85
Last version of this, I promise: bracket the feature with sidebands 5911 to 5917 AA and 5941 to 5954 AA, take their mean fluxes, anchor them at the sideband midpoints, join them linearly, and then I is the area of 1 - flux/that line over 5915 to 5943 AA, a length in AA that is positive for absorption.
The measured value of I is -3.3 AA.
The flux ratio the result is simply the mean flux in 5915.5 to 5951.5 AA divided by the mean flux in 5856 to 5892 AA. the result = 1.06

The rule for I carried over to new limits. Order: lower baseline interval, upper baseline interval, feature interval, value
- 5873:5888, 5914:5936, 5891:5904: 1.77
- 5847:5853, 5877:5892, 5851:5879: -2.30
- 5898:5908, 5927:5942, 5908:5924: 0.99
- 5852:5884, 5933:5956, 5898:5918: 0.55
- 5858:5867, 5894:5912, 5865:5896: 1.06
